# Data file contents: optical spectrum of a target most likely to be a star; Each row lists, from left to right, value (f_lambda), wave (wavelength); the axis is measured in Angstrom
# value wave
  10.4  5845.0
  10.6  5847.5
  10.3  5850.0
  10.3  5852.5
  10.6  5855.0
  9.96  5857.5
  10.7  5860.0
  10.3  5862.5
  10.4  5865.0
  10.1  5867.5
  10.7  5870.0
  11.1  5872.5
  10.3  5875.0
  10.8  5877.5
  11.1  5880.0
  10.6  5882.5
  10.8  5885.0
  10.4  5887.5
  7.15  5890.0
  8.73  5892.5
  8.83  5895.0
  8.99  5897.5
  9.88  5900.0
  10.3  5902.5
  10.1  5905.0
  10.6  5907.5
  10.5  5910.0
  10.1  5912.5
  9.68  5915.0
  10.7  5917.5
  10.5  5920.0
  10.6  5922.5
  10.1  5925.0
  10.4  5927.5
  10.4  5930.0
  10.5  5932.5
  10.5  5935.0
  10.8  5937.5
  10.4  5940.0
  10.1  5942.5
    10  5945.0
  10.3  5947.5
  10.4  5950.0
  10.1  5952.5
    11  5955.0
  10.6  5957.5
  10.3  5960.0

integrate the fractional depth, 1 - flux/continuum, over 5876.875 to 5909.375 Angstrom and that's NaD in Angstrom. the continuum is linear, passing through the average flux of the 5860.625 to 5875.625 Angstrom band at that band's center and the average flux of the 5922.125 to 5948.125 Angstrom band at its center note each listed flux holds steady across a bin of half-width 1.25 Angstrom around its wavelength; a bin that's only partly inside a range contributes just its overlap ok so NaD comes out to 1.8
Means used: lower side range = 10.5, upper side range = 10.4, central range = 9.86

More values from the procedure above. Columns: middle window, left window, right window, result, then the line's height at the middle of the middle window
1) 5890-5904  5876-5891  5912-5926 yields 1.46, 10.2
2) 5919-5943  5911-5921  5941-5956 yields -0.39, 10.3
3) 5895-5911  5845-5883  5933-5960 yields 0.78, 10.5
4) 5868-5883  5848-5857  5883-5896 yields -1.63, 9.69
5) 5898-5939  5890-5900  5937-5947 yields -3.49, 9.53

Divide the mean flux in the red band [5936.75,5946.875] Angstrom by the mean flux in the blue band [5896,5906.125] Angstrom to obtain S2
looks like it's 1.05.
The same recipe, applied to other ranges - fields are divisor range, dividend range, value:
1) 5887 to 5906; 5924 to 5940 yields 1.13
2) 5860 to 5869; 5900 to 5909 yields 0.99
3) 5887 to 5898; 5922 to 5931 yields 1.19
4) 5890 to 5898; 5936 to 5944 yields 1.22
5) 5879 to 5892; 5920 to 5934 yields 1.05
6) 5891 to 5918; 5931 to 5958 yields 1.06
